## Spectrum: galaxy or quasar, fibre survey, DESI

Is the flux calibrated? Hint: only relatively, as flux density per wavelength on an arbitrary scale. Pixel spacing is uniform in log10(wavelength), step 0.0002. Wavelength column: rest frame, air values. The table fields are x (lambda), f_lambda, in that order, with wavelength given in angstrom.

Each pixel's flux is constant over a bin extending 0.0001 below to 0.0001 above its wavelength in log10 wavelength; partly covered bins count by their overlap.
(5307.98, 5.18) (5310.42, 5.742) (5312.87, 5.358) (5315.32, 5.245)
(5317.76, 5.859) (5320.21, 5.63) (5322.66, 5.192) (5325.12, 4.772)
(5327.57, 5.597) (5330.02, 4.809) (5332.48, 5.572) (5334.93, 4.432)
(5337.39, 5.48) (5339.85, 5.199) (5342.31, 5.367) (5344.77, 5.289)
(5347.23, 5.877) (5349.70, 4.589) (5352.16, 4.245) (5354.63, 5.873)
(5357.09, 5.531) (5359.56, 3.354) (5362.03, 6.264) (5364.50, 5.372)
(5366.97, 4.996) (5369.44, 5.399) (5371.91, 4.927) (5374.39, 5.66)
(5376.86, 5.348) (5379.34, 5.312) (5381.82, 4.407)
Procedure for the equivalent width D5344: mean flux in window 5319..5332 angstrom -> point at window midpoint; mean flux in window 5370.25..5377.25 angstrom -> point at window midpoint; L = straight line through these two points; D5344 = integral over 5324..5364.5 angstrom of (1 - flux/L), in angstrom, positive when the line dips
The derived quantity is 0.8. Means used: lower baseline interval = 5.22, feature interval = 5.15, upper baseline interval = 5.32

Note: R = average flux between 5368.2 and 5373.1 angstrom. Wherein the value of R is 5.17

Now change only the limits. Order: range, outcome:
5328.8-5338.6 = 5.07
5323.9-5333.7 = 5.19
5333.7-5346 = 5.16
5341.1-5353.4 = 5.07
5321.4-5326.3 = 4.98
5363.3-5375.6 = 5.27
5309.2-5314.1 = 5.54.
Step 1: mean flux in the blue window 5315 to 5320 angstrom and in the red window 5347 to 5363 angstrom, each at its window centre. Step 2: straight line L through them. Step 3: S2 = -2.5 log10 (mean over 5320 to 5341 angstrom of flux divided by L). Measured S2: 0.05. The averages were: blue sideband 5.63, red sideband 5.04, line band 5.16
